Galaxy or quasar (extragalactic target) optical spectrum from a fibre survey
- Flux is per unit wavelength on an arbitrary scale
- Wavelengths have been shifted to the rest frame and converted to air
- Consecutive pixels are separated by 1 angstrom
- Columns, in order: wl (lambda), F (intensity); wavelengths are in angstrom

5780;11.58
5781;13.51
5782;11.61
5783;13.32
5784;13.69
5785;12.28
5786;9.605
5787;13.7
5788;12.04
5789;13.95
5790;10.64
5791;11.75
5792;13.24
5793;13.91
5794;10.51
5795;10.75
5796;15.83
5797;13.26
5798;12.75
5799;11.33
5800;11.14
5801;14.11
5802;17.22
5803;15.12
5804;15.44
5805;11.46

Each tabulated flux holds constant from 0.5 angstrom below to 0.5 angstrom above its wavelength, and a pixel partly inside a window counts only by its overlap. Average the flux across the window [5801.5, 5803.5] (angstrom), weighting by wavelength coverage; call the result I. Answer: 16.2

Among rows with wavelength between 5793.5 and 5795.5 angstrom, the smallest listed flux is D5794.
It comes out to 10.51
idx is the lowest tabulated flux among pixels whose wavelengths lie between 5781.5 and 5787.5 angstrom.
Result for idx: 9.605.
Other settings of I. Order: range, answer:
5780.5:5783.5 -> 12.8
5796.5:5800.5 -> 12.1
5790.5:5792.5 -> 12.5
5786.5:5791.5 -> 12.4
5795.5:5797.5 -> 14.5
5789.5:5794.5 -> 12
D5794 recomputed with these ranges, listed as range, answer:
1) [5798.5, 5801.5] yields 11.14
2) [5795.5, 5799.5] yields 11.33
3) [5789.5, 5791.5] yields 10.64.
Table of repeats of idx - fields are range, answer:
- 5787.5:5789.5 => 12.04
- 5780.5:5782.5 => 11.61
